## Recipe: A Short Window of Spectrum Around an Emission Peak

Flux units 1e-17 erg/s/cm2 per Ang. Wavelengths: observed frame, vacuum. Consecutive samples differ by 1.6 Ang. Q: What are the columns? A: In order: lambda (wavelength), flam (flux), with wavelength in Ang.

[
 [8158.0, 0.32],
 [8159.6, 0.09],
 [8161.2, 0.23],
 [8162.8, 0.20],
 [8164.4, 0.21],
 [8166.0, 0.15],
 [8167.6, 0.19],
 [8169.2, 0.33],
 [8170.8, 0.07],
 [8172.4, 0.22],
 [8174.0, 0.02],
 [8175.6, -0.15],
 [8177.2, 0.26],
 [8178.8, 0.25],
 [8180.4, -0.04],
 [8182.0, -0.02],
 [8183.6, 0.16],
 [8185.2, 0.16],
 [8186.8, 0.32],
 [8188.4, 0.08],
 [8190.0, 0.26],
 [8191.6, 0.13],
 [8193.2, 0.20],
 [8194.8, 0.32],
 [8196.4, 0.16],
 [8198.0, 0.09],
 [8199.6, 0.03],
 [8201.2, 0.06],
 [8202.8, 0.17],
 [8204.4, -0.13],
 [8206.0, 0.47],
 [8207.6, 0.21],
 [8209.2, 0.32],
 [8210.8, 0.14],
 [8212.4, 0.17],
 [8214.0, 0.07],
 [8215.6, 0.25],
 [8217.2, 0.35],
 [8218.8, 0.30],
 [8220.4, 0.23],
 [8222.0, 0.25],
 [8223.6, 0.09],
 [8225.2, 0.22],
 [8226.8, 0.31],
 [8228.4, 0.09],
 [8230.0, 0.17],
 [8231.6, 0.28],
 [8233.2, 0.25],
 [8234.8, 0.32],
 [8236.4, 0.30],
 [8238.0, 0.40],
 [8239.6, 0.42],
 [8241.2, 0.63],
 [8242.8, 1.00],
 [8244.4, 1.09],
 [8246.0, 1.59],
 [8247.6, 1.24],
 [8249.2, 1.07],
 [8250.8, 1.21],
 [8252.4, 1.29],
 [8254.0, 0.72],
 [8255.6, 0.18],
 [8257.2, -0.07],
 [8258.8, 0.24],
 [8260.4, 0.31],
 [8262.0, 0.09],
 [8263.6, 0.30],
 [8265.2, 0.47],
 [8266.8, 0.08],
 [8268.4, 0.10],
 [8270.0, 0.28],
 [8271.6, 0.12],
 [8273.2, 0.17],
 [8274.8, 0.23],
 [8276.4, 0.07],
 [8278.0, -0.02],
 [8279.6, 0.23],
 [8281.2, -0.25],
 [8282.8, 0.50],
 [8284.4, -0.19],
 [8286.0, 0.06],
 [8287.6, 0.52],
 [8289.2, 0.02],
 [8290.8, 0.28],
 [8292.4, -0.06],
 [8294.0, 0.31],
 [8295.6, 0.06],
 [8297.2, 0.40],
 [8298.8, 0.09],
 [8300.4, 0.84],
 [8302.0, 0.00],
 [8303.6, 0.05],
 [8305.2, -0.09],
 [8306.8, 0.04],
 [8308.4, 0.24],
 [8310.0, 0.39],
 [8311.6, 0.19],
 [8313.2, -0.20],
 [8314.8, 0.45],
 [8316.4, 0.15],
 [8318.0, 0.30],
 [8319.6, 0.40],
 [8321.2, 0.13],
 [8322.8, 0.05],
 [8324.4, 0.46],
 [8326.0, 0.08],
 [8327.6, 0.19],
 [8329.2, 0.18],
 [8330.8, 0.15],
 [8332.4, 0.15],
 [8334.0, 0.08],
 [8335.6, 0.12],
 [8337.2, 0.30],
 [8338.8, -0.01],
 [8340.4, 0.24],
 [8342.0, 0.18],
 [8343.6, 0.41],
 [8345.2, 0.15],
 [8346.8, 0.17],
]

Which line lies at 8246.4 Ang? [O II] 3727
